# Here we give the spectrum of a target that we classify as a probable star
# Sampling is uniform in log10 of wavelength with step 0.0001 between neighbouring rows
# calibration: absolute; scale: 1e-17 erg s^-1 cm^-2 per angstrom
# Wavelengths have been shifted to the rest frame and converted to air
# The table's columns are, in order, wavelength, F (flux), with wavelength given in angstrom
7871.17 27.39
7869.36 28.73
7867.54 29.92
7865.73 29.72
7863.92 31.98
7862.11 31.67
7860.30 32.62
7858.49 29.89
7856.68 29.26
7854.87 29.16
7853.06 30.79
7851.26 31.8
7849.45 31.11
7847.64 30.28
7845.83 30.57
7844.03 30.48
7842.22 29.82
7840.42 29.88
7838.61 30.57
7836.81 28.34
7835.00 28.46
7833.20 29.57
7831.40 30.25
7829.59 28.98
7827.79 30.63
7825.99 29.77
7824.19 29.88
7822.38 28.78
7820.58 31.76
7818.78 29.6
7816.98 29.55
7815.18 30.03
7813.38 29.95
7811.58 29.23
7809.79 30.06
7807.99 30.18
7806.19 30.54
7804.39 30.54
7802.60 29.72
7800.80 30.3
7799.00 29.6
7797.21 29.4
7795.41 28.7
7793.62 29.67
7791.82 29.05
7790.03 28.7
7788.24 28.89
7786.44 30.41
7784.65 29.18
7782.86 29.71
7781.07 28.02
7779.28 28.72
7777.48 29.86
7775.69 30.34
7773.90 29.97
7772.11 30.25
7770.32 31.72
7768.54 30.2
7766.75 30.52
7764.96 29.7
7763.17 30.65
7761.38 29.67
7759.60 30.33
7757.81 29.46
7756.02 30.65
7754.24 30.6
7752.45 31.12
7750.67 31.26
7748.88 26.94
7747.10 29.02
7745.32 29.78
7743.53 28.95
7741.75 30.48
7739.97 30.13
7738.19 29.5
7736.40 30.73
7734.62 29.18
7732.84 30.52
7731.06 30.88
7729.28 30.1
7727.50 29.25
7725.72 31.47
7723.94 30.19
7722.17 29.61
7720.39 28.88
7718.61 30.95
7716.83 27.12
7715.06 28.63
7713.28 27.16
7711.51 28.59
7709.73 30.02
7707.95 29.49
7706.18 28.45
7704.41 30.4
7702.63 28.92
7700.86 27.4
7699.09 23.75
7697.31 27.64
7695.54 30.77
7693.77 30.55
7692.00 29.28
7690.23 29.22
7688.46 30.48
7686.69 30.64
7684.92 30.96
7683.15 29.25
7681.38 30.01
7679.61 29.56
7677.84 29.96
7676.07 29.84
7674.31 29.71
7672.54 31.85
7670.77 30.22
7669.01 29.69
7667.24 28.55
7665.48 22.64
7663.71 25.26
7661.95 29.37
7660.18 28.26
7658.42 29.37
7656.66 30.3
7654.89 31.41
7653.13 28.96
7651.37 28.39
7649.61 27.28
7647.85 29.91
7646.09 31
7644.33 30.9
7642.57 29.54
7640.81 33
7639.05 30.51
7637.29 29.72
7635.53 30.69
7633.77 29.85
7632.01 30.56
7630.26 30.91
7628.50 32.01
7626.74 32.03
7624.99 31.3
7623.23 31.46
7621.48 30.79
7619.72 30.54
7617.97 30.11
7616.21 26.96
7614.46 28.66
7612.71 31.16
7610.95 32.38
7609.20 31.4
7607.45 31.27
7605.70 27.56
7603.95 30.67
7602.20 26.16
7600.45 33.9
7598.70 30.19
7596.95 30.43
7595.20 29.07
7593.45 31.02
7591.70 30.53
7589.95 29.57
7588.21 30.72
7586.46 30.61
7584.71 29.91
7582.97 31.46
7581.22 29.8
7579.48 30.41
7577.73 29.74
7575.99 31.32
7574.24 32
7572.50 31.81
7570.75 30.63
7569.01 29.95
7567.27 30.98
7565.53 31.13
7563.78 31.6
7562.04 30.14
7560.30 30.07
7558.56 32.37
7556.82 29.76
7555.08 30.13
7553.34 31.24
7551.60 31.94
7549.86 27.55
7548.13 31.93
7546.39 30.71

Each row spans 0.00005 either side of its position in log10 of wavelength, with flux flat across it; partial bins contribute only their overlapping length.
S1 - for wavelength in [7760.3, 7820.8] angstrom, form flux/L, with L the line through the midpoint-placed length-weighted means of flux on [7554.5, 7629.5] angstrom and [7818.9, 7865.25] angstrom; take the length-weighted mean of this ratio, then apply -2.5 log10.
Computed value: 0.02 mag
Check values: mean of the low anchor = 30.6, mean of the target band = 29.8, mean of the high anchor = 30.2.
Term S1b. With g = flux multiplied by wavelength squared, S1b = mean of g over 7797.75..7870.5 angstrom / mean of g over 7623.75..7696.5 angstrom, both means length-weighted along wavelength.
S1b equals 1.1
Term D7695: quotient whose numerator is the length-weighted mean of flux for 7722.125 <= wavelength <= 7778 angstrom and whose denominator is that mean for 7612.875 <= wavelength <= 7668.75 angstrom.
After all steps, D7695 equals 1.01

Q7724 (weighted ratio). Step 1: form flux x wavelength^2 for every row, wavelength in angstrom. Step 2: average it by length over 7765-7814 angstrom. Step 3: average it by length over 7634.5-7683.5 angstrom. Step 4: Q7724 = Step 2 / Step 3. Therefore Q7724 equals 1.0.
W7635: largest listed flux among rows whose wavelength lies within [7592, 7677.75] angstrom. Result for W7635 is 33.9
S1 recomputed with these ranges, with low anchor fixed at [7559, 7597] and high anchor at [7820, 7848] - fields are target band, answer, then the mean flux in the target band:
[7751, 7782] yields 0.00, 30.1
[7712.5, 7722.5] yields 0.06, 28.7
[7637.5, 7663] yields 0.02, 29.8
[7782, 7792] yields 0.02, 29.4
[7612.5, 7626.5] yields 0.01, 30.2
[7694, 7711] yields 0.06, 28.6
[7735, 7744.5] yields 0.01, 29.9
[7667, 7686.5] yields 0.01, 30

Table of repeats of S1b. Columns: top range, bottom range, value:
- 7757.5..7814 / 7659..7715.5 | 1.06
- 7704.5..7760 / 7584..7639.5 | 1.01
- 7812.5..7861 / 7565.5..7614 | 1.05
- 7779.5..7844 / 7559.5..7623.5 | 1.03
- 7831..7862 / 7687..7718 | 1.09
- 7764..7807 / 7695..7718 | 1.07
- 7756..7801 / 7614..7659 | 1.02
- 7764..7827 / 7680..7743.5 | 1.03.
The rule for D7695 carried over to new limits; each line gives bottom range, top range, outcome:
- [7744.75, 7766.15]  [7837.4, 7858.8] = 1.01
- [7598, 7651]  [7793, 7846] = 0.98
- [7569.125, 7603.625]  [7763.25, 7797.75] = 0.97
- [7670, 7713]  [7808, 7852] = 1.02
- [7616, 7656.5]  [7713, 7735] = 0.97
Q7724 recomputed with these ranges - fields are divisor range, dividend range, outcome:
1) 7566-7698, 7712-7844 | 1.03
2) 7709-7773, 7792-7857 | 1.02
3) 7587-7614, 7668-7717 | 0.99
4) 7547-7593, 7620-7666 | 0.99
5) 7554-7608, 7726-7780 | 1.03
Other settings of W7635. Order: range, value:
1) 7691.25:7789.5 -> 31.72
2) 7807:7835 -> 31.76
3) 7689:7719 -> 30.95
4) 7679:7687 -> 30.96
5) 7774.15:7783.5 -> 30.34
